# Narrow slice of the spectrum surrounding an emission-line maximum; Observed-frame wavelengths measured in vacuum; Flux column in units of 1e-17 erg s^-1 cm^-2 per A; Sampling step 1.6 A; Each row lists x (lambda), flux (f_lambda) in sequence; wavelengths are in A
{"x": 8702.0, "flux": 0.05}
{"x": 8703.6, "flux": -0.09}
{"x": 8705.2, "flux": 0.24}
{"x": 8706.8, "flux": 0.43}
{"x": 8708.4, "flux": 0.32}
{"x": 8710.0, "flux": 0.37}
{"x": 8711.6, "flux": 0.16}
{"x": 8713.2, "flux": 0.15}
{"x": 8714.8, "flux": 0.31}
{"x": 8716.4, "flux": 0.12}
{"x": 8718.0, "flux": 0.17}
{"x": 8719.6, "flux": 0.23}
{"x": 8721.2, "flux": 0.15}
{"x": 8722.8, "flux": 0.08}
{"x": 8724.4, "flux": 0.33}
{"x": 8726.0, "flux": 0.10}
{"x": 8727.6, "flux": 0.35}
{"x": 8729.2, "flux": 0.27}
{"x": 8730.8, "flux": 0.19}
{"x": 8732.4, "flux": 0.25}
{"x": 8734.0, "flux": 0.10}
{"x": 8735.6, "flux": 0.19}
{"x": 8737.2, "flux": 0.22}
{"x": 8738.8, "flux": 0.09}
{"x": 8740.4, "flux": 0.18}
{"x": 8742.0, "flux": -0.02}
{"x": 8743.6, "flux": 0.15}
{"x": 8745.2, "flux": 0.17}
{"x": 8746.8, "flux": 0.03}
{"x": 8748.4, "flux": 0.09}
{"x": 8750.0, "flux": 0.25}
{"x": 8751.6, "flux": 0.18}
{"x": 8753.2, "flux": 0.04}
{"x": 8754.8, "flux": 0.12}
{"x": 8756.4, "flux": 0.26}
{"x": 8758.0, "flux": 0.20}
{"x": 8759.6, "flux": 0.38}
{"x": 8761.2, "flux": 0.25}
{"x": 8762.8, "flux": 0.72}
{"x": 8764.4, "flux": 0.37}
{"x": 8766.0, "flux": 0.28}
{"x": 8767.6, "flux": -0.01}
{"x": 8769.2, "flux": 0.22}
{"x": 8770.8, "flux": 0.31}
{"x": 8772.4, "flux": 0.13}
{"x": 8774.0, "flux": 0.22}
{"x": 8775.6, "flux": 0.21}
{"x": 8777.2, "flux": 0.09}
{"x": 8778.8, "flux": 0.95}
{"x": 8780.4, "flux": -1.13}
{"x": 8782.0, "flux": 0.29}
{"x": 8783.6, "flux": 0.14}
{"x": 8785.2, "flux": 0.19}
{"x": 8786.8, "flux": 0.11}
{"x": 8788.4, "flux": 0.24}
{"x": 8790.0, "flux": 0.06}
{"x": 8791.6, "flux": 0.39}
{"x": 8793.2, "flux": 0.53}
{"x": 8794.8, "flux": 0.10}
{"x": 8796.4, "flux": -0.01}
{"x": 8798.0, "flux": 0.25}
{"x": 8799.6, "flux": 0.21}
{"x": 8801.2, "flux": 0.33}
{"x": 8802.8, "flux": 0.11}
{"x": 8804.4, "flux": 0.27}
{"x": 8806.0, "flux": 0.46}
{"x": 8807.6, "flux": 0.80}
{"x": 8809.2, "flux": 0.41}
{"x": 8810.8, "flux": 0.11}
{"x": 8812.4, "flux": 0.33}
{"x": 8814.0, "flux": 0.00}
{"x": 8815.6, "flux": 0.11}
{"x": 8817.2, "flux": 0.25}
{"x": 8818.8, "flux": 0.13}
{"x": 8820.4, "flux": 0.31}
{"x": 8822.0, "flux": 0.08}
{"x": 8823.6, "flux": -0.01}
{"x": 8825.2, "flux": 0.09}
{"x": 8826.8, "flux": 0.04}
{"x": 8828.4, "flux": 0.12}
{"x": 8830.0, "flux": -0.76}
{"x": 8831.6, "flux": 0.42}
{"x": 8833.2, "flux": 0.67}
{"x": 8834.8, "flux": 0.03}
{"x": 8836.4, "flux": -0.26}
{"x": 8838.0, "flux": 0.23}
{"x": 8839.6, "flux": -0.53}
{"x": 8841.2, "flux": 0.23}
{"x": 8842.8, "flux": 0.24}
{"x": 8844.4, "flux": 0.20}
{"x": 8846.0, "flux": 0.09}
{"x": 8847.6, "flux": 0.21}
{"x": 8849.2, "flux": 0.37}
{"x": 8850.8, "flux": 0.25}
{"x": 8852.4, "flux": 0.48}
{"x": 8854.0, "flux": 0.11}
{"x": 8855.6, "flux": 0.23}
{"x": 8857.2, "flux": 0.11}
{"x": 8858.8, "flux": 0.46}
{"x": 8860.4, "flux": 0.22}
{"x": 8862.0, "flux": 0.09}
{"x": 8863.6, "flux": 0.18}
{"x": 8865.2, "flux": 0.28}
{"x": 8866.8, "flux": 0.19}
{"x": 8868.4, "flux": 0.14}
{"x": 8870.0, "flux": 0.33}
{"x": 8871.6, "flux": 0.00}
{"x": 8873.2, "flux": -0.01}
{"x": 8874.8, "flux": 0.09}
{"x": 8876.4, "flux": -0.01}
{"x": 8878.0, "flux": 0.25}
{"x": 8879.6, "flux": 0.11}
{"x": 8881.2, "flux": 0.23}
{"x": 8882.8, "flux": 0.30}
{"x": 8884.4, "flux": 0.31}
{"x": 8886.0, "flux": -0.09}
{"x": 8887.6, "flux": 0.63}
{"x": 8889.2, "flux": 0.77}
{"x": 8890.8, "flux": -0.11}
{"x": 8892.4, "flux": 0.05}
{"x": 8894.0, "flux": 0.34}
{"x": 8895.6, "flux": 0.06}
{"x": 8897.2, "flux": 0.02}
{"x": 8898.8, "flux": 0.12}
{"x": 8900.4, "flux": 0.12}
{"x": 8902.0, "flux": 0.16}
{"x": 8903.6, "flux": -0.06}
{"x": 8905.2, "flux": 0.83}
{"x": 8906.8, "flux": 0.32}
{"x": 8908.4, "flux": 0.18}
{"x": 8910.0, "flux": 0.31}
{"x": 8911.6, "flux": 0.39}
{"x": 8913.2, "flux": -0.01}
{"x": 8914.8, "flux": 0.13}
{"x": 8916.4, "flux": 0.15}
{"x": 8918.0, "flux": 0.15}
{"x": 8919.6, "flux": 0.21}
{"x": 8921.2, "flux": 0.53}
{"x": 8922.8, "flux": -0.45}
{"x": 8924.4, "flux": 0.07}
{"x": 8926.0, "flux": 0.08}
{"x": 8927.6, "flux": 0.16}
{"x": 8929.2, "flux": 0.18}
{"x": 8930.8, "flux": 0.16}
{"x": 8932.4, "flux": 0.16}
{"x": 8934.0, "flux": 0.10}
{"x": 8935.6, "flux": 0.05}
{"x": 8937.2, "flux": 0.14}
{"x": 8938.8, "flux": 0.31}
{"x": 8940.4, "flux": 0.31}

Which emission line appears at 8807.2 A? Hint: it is H-gamma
